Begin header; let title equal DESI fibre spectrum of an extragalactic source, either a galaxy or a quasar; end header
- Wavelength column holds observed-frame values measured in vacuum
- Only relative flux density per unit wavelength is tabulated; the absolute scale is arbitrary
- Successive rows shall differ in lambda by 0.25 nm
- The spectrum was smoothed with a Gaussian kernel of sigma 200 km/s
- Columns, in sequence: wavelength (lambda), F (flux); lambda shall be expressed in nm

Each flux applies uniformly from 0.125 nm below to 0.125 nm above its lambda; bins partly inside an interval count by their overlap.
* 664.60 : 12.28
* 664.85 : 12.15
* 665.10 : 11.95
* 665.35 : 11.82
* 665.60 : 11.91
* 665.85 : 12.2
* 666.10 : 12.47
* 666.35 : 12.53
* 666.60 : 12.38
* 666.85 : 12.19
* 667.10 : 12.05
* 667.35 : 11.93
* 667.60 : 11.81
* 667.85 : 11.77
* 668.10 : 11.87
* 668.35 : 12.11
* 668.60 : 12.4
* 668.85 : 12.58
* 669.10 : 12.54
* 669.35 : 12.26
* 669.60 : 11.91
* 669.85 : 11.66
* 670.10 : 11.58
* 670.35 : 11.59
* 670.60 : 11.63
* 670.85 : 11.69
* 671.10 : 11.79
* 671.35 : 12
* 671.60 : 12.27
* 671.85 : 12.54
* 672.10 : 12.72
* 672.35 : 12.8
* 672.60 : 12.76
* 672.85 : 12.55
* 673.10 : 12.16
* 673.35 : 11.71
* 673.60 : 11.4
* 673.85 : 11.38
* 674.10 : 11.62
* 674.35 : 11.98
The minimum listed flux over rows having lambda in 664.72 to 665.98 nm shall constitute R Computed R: 11.82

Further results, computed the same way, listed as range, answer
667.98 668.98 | 11.87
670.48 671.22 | 11.63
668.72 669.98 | 11.66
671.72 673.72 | 11.4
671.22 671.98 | 12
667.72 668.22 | 11.77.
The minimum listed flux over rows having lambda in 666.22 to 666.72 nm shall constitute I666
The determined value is 12.38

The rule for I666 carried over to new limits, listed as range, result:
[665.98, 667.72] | 11.81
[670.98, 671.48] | 11.79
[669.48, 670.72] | 11.58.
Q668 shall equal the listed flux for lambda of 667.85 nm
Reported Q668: 11.77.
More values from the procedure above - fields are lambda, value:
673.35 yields 11.71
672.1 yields 12.72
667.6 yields 11.81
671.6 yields 12.27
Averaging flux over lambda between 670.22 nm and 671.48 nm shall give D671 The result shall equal 11.7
